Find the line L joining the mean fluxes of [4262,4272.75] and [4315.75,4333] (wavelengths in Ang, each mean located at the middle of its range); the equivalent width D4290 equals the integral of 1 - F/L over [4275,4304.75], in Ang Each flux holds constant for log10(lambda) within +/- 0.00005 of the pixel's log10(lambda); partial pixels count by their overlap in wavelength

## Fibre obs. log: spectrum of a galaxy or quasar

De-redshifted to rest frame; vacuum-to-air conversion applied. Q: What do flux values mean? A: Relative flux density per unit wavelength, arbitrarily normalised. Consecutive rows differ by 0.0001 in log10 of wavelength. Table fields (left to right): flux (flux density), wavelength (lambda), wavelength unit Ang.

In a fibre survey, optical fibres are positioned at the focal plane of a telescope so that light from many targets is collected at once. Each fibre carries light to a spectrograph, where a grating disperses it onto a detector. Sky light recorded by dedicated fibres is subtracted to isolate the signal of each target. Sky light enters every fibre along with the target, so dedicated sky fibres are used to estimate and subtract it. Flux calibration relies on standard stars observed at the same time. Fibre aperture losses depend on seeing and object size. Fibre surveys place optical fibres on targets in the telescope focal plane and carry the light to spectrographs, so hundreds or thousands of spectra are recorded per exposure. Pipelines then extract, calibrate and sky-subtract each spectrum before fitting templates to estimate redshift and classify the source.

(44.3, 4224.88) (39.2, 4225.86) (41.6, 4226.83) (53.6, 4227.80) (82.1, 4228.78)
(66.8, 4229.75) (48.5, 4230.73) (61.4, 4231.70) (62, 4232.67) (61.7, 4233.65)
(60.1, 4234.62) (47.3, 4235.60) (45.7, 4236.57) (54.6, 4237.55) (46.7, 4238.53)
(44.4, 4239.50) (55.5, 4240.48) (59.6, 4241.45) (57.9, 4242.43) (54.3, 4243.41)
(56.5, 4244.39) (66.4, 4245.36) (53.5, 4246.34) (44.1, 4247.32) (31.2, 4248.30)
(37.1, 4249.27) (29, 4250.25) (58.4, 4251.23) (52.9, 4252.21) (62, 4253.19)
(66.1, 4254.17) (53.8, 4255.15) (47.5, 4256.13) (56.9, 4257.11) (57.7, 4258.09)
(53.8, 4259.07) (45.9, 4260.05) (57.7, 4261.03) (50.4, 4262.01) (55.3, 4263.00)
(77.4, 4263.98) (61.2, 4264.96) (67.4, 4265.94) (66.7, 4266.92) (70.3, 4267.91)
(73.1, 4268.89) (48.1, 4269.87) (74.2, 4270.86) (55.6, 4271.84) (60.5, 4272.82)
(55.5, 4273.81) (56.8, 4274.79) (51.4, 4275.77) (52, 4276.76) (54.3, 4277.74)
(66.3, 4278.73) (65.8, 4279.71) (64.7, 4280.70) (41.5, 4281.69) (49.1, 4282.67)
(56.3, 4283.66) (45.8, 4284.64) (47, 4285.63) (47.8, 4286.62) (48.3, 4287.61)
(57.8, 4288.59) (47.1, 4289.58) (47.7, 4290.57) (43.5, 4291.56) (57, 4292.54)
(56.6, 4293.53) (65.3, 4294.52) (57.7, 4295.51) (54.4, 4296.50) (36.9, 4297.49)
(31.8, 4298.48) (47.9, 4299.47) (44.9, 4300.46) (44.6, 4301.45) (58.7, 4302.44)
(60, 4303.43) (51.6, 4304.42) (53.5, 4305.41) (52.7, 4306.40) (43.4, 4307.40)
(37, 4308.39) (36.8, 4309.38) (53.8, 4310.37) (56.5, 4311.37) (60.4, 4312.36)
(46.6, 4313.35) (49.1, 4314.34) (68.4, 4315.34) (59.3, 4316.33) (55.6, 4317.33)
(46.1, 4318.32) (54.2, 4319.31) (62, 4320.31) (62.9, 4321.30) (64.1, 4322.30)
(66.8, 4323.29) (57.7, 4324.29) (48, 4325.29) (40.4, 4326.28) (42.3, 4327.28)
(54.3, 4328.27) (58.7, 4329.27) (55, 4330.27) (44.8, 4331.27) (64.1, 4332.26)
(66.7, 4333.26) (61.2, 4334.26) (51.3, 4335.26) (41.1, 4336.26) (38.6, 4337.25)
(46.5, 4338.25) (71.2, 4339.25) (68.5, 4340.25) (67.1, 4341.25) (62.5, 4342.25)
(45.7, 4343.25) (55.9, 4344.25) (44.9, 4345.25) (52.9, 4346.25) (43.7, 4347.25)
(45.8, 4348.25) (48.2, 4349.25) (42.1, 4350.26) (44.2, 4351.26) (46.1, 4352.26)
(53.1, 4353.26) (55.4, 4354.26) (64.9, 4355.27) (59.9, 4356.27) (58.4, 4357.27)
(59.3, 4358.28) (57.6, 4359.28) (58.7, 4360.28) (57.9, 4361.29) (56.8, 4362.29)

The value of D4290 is 4.3 Ang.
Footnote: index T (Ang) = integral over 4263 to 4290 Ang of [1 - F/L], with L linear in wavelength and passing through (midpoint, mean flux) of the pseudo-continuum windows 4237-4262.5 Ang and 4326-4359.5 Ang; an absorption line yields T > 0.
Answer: -2.8 Ang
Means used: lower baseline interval 52.1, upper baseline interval 53.4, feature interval 57.8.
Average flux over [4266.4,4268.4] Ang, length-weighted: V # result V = 68.4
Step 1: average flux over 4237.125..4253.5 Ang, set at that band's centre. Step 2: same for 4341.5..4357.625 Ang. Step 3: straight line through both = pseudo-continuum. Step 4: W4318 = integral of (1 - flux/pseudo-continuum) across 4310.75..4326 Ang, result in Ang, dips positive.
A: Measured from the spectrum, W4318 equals -1.6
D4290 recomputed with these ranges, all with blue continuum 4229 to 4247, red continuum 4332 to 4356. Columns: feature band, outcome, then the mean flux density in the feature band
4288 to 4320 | 1.8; 51.2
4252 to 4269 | -1.3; 59.6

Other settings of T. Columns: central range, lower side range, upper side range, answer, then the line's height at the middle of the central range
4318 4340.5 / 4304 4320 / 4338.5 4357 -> -0.9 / 52.8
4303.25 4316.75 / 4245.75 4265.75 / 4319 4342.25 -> 0.8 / 55.2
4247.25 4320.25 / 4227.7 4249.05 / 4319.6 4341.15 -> 2.4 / 55.3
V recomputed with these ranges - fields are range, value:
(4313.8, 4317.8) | 57.9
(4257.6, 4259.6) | 55.6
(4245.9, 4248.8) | 42.8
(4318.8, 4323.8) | 61.9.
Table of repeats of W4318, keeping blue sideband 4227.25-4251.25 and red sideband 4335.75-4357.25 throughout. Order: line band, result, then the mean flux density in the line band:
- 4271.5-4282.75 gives -0.70 Ang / 56.4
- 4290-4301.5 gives 0.81 Ang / 49.2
